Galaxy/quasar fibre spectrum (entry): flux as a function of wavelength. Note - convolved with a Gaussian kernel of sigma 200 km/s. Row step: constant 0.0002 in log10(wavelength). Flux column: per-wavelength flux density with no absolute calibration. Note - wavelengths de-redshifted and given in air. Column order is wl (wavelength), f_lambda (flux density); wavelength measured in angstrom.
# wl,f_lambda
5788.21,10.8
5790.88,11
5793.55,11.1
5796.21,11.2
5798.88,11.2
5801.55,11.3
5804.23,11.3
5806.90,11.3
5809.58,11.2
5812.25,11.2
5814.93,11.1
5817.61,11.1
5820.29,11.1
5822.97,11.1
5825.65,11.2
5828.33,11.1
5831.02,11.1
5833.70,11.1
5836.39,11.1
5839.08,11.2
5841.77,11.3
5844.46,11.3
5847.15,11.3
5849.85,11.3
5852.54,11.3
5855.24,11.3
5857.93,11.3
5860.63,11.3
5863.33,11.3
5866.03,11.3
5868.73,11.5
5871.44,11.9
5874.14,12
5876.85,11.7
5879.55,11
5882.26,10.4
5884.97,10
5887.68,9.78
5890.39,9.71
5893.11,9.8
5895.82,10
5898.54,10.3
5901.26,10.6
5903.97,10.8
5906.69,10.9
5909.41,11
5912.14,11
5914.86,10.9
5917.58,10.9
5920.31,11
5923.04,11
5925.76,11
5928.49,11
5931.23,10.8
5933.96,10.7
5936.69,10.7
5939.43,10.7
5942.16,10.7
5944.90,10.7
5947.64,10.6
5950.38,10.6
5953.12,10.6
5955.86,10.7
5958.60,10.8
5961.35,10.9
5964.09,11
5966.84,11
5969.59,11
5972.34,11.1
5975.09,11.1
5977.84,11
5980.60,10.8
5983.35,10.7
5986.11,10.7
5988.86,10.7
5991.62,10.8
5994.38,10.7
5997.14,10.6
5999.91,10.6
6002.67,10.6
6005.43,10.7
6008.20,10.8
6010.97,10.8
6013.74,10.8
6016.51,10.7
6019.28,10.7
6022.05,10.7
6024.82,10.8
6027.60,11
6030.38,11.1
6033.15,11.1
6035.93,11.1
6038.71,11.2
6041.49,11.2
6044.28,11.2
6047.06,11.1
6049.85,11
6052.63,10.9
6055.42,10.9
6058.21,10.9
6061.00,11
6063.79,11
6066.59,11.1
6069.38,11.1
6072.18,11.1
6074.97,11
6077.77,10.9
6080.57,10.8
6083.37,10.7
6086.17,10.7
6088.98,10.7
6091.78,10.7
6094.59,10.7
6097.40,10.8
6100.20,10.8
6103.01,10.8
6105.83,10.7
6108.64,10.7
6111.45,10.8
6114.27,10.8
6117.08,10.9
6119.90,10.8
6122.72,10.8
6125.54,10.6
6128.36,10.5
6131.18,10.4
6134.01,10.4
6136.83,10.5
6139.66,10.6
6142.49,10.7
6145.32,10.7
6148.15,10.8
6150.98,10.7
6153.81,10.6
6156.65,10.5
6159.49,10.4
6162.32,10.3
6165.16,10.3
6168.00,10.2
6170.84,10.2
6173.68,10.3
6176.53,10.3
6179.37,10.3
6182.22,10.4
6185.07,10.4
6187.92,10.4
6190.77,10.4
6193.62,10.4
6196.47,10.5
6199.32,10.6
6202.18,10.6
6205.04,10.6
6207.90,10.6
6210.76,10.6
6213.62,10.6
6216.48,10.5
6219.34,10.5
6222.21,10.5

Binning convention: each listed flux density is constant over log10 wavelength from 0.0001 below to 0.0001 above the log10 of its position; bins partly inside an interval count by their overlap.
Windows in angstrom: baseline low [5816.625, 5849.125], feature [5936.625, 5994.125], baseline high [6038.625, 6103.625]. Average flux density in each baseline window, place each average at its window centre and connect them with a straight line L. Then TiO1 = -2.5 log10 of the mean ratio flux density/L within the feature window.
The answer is 0.02 mag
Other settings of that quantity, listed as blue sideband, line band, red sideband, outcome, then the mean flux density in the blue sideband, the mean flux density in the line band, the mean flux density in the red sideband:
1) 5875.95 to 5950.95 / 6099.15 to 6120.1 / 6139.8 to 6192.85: -0.03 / 10.6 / 10.8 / 10.4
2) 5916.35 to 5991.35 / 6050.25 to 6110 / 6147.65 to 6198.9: -0.03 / 10.8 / 10.9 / 10.4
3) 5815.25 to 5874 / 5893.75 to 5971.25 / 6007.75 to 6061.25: 0.03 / 11.3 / 10.8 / 11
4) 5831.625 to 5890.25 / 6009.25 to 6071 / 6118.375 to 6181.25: -0.02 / 11.1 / 11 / 10.5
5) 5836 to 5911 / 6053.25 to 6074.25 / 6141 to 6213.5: -0.04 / 10.9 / 11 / 10.5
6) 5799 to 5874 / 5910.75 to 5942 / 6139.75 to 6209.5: 0.02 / 11.3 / 10.9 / 10.5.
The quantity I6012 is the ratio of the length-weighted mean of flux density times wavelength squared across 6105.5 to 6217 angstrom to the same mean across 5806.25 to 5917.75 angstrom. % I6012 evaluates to 1.06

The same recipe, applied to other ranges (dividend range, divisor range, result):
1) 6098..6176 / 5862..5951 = 1.06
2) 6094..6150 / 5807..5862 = 1.05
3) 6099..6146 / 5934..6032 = 1.04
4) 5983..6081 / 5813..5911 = 1.05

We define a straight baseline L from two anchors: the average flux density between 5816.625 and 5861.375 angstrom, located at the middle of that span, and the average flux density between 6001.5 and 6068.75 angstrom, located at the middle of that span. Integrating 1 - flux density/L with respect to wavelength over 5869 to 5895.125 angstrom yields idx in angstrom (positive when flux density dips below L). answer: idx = 1.0 angstrom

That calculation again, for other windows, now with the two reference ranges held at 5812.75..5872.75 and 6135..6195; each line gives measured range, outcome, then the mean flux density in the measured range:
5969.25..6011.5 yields 0.4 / 10.8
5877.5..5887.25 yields 0.6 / 10.5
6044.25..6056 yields -0.3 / 11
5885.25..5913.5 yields 1.9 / 10.4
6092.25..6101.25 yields -0.1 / 10.8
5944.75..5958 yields 0.4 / 10.6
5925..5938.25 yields 0.2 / 10.8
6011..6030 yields 0.0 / 10.8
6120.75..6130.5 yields -0.1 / 10.6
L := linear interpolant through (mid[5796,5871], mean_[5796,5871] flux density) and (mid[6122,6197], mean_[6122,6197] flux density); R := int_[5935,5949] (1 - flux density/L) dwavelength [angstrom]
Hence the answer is 0.4 angstrom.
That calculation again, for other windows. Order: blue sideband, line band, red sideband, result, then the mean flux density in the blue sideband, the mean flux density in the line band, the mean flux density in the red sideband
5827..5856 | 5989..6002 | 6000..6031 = 0.2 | 11.2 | 10.7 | 10.8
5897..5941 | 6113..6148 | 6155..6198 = -0.7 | 10.8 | 10.6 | 10.4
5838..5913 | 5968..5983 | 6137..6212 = -0.3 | 10.9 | 11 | 10.5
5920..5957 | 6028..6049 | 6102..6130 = -0.7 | 10.8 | 11.1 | 10.7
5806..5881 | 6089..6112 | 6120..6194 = -0.3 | 11.3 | 10.7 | 10.5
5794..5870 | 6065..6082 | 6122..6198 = -0.5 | 11.2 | 11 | 10.5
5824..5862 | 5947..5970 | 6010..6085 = 0.6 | 11.2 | 10.8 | 11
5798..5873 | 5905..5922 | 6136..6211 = 0.2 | 11.3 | 10.9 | 10.5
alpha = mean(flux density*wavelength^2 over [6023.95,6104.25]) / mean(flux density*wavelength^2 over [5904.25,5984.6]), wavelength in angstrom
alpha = 1.0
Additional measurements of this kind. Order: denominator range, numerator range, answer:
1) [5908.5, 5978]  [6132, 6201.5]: 1.04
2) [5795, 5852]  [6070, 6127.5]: 1.06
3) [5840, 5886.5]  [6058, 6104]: 1.04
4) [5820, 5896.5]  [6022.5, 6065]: 1.06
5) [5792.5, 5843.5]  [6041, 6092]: 1.07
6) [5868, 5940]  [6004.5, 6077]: 1.07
